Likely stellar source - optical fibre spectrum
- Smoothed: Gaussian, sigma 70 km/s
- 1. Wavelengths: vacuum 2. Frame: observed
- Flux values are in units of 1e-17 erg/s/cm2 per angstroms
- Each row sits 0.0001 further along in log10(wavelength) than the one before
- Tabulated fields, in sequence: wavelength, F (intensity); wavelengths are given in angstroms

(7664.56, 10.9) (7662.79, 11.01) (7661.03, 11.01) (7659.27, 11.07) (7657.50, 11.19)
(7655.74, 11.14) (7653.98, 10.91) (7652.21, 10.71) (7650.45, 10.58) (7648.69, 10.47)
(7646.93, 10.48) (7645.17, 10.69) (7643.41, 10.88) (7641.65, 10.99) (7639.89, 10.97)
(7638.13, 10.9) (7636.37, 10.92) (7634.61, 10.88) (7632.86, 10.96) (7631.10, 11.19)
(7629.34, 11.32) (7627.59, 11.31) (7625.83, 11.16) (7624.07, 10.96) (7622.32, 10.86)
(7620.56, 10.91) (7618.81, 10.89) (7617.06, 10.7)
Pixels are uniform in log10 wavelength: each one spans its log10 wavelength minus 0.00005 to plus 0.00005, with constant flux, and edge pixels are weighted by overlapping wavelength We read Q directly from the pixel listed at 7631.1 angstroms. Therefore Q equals 11.19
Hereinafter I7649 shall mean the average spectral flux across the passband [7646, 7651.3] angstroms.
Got 10.5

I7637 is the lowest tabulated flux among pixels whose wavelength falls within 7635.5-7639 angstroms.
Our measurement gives 10.9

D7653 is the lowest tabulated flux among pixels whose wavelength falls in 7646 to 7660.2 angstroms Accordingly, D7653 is 10.47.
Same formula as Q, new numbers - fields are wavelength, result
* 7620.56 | 10.91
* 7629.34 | 11.32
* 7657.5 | 11.19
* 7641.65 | 10.99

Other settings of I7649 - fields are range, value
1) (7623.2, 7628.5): 11.1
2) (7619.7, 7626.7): 11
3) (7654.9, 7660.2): 11.1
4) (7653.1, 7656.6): 11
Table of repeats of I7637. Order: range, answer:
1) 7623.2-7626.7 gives 10.96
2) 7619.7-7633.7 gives 10.86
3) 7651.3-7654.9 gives 10.71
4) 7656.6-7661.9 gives 11.01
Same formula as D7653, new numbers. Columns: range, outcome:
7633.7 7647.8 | 10.48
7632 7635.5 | 10.88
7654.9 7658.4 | 11.14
